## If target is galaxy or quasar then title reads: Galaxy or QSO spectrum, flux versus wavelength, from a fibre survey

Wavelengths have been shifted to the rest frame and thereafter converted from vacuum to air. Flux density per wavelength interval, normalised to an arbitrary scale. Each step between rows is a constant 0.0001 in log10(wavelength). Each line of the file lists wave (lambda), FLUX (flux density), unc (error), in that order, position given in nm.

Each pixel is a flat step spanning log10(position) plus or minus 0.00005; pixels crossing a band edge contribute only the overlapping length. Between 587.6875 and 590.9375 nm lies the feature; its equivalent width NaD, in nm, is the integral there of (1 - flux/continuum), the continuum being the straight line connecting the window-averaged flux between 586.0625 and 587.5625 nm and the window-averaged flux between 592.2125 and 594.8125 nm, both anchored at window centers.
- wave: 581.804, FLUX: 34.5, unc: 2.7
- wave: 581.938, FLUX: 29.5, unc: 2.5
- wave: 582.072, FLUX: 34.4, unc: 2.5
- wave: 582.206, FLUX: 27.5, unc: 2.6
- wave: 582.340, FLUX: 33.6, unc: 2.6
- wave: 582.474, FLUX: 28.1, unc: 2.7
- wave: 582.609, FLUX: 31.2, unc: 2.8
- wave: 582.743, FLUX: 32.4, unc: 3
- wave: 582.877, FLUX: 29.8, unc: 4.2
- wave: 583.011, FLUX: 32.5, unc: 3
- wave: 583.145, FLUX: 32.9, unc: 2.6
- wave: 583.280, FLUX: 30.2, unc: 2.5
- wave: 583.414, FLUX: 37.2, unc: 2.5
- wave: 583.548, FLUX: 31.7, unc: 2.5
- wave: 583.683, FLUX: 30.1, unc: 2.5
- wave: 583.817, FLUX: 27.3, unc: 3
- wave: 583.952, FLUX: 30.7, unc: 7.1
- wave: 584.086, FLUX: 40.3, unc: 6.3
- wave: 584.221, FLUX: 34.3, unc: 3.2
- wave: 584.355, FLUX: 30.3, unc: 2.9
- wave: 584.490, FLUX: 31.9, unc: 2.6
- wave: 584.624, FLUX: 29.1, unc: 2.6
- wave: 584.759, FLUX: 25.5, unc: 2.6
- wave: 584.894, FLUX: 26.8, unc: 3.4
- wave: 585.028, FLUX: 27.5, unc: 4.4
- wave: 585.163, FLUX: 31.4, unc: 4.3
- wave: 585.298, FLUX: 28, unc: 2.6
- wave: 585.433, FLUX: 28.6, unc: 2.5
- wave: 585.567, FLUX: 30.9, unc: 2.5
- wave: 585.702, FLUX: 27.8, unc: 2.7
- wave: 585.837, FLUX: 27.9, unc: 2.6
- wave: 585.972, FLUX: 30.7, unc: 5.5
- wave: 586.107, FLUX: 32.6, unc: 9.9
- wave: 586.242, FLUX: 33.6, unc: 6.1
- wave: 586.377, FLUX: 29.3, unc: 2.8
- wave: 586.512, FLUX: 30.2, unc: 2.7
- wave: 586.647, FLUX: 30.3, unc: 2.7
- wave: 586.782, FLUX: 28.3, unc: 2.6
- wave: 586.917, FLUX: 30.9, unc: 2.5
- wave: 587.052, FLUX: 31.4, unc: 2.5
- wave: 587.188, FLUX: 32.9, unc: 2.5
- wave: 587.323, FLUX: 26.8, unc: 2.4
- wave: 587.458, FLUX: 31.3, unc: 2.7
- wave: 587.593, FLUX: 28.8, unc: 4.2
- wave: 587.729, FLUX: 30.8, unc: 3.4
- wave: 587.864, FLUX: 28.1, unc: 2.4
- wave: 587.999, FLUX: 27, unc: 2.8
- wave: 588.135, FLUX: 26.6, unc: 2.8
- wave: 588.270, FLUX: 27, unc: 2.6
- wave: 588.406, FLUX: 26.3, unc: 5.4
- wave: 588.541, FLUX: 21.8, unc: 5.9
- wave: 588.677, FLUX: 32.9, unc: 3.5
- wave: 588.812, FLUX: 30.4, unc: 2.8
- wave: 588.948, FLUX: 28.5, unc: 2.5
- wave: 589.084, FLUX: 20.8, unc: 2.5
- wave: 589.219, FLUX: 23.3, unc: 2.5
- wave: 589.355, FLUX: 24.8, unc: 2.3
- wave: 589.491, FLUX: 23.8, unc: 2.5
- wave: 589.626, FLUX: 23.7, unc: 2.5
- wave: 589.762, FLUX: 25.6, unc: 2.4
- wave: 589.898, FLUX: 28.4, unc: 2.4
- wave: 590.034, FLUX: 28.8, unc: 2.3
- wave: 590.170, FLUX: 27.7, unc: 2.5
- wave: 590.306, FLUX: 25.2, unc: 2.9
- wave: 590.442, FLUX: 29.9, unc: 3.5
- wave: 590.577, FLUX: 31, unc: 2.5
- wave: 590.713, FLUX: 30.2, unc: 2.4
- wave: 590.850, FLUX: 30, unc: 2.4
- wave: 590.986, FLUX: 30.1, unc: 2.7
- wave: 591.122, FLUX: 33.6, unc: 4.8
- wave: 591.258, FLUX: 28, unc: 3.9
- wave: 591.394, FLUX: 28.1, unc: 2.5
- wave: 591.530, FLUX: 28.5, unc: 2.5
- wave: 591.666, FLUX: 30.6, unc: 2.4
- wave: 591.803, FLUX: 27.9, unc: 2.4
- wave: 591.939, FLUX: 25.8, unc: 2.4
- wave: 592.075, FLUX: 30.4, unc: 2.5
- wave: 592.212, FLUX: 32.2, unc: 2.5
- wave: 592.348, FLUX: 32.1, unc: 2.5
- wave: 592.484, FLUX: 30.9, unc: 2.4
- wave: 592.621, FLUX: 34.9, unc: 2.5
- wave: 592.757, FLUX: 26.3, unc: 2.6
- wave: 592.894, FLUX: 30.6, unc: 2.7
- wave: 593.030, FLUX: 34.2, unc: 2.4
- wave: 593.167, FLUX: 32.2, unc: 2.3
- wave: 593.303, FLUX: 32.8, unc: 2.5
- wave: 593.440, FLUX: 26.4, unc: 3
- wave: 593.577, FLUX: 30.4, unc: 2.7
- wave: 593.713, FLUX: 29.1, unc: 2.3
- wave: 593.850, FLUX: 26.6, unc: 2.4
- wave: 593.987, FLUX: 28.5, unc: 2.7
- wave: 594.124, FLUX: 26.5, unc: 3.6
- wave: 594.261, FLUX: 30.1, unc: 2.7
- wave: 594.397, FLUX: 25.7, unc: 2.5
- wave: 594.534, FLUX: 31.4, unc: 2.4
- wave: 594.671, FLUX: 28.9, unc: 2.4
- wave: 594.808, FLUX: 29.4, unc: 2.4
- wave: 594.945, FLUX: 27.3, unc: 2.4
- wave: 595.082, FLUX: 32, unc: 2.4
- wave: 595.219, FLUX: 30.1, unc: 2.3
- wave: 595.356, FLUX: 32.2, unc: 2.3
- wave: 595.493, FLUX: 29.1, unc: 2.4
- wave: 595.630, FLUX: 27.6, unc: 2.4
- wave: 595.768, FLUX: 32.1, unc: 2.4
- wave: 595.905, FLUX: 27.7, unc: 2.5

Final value 0.34 nm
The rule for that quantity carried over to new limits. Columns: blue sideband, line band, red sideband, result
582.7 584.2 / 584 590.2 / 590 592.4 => 0.44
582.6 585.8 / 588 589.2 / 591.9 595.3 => 0.14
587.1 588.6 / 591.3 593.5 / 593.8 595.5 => -0.11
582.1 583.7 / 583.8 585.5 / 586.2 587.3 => 0.05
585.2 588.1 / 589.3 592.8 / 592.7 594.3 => 0.09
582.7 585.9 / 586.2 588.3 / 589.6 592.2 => 0.02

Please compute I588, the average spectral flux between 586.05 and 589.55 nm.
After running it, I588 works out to 28.4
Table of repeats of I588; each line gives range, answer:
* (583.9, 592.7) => 29.1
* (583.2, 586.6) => 30.6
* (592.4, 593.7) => 30.9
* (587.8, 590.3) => 26.4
